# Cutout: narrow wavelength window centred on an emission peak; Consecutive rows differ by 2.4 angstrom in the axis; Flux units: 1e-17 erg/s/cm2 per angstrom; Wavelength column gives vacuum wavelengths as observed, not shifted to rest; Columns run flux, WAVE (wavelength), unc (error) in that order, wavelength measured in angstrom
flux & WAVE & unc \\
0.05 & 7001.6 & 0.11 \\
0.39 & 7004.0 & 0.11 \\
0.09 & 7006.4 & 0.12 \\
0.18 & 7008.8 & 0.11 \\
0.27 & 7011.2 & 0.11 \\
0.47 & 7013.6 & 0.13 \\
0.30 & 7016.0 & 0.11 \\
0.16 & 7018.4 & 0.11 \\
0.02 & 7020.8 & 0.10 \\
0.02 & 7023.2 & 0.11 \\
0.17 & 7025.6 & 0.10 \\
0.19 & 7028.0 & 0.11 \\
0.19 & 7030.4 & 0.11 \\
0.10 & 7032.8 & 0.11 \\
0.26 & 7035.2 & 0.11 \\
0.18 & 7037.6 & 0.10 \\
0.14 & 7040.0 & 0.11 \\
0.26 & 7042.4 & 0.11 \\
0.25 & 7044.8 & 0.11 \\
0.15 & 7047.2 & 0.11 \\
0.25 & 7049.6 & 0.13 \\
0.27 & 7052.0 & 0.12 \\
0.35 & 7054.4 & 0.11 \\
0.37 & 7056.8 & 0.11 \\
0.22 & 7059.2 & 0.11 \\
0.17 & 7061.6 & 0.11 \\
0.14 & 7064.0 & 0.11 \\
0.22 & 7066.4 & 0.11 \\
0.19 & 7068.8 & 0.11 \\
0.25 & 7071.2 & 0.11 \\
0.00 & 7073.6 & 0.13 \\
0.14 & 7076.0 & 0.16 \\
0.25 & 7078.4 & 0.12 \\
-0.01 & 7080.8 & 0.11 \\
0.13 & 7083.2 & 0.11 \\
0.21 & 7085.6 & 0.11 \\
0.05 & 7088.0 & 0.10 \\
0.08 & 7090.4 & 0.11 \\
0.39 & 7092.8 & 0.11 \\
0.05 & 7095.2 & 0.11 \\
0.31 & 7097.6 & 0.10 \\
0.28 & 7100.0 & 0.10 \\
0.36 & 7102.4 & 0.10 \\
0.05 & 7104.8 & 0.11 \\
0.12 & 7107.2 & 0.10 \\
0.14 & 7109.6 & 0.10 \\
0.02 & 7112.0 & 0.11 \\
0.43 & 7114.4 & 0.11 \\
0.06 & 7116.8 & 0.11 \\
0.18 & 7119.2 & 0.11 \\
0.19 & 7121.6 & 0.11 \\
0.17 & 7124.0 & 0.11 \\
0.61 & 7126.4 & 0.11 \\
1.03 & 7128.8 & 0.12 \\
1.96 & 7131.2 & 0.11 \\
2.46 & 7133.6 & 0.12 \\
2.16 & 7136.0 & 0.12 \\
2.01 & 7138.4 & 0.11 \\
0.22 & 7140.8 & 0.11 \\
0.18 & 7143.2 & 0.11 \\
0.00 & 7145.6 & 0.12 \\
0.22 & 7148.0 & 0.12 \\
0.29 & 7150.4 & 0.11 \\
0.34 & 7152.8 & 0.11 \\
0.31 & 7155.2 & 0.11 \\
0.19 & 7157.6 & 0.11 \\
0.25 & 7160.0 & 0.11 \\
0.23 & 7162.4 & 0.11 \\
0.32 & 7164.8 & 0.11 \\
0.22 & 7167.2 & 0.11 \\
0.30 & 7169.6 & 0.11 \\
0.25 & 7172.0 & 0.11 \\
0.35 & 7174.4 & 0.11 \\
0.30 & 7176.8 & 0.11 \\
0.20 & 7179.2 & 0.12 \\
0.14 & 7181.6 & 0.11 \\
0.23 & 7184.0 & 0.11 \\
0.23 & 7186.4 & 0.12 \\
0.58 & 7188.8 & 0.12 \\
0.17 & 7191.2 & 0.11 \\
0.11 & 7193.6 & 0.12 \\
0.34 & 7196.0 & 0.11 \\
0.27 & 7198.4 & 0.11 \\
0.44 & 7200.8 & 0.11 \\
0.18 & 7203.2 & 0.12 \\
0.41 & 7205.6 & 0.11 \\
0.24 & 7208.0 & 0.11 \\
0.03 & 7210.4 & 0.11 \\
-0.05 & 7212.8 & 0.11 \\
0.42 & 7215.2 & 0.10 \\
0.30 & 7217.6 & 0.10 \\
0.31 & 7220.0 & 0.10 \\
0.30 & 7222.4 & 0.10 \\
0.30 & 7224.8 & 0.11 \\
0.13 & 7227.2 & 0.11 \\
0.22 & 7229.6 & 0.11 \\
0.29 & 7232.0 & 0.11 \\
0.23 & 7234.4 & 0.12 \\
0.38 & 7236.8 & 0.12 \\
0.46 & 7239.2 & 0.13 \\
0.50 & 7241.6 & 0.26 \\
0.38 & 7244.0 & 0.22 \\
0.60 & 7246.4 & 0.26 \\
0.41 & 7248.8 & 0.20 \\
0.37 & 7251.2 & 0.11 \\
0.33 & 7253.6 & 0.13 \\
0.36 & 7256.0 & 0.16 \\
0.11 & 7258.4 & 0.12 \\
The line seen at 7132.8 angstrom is [O II]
